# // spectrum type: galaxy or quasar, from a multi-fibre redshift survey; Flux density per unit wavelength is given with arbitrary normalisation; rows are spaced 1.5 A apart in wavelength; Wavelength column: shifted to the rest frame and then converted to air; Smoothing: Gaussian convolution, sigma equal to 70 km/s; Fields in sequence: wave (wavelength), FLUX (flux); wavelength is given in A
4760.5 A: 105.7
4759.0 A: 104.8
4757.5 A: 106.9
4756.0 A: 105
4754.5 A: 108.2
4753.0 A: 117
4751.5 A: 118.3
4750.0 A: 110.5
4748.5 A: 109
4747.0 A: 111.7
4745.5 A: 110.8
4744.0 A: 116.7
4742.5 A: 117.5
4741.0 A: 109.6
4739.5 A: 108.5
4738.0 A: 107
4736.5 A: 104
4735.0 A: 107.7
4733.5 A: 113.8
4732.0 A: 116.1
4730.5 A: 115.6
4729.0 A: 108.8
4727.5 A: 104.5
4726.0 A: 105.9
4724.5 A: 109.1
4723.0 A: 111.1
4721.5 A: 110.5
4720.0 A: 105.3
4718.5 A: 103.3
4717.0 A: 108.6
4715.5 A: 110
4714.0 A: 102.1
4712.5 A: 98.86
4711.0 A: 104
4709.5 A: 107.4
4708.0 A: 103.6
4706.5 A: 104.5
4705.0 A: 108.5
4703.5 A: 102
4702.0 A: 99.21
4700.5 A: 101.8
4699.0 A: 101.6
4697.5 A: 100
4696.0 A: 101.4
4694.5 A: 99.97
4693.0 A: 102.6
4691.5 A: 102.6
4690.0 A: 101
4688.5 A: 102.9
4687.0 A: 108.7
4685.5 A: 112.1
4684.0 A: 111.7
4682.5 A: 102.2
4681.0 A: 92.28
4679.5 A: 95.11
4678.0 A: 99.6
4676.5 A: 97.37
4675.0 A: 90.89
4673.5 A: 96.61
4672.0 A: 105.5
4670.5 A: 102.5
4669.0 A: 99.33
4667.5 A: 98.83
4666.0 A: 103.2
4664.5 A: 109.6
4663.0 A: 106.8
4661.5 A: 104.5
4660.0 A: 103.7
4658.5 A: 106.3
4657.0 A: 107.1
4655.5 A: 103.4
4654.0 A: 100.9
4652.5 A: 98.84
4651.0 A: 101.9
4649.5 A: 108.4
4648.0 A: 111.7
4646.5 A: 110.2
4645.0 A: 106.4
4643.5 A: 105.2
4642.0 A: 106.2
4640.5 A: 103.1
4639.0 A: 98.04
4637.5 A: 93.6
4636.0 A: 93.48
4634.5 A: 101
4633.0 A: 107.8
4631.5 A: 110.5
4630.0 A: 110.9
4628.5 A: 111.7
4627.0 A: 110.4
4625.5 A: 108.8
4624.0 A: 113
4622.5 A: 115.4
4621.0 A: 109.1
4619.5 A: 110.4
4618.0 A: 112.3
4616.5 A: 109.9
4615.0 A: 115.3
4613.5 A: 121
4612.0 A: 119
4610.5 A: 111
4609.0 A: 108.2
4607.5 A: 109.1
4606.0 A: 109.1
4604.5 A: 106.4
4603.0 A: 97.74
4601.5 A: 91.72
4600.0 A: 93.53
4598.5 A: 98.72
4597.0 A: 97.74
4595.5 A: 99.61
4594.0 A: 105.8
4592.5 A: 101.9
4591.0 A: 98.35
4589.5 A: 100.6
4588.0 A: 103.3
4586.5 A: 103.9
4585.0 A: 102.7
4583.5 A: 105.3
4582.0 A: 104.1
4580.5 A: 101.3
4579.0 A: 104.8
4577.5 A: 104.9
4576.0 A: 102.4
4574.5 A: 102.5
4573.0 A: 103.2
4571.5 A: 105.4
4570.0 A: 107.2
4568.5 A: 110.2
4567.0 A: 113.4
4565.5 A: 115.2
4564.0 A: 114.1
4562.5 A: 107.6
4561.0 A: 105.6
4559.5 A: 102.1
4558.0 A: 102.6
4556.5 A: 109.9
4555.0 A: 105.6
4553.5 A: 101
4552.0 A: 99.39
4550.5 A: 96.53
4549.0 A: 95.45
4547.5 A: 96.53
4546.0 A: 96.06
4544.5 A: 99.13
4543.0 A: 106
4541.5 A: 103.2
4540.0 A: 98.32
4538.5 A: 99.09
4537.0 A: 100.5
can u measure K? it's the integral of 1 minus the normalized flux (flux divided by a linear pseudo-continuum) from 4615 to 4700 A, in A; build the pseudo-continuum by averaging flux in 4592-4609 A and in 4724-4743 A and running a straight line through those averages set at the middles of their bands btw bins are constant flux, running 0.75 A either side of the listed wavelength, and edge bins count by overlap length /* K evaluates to 0.4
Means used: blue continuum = 101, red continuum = 110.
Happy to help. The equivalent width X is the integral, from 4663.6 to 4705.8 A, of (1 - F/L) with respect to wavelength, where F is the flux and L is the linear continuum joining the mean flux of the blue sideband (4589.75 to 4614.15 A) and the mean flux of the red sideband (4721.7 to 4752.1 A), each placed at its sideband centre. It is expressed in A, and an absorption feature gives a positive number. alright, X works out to 2.5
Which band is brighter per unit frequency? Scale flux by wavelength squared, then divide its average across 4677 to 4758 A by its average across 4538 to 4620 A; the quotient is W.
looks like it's 1.1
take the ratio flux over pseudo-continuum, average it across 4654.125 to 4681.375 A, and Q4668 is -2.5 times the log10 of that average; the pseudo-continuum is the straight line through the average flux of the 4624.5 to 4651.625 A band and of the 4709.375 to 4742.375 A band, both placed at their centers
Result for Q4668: 0.05 mag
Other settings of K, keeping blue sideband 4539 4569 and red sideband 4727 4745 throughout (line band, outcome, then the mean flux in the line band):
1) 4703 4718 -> 0.7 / 105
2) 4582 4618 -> 0.2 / 105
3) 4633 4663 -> 1.1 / 104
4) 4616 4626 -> -0.5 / 111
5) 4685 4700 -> 0.8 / 103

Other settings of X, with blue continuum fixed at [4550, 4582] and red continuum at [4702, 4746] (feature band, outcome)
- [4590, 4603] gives 0.93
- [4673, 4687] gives 0.91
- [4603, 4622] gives -0.89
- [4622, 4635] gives -0.43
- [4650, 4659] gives 0.32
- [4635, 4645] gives 0.58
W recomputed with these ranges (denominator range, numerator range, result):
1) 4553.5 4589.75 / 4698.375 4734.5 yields 1.07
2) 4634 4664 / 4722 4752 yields 1.11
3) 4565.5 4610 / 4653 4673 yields 1.04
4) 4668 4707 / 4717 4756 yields 1.11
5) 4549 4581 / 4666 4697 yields 1.01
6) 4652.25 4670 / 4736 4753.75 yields 1.12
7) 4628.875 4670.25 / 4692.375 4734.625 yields 1.04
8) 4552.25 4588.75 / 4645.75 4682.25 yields 1.01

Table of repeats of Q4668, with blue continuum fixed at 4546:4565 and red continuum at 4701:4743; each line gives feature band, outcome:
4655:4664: 0.00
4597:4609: 0.03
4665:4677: 0.07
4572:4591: 0.01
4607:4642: -0.04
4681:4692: 0.01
